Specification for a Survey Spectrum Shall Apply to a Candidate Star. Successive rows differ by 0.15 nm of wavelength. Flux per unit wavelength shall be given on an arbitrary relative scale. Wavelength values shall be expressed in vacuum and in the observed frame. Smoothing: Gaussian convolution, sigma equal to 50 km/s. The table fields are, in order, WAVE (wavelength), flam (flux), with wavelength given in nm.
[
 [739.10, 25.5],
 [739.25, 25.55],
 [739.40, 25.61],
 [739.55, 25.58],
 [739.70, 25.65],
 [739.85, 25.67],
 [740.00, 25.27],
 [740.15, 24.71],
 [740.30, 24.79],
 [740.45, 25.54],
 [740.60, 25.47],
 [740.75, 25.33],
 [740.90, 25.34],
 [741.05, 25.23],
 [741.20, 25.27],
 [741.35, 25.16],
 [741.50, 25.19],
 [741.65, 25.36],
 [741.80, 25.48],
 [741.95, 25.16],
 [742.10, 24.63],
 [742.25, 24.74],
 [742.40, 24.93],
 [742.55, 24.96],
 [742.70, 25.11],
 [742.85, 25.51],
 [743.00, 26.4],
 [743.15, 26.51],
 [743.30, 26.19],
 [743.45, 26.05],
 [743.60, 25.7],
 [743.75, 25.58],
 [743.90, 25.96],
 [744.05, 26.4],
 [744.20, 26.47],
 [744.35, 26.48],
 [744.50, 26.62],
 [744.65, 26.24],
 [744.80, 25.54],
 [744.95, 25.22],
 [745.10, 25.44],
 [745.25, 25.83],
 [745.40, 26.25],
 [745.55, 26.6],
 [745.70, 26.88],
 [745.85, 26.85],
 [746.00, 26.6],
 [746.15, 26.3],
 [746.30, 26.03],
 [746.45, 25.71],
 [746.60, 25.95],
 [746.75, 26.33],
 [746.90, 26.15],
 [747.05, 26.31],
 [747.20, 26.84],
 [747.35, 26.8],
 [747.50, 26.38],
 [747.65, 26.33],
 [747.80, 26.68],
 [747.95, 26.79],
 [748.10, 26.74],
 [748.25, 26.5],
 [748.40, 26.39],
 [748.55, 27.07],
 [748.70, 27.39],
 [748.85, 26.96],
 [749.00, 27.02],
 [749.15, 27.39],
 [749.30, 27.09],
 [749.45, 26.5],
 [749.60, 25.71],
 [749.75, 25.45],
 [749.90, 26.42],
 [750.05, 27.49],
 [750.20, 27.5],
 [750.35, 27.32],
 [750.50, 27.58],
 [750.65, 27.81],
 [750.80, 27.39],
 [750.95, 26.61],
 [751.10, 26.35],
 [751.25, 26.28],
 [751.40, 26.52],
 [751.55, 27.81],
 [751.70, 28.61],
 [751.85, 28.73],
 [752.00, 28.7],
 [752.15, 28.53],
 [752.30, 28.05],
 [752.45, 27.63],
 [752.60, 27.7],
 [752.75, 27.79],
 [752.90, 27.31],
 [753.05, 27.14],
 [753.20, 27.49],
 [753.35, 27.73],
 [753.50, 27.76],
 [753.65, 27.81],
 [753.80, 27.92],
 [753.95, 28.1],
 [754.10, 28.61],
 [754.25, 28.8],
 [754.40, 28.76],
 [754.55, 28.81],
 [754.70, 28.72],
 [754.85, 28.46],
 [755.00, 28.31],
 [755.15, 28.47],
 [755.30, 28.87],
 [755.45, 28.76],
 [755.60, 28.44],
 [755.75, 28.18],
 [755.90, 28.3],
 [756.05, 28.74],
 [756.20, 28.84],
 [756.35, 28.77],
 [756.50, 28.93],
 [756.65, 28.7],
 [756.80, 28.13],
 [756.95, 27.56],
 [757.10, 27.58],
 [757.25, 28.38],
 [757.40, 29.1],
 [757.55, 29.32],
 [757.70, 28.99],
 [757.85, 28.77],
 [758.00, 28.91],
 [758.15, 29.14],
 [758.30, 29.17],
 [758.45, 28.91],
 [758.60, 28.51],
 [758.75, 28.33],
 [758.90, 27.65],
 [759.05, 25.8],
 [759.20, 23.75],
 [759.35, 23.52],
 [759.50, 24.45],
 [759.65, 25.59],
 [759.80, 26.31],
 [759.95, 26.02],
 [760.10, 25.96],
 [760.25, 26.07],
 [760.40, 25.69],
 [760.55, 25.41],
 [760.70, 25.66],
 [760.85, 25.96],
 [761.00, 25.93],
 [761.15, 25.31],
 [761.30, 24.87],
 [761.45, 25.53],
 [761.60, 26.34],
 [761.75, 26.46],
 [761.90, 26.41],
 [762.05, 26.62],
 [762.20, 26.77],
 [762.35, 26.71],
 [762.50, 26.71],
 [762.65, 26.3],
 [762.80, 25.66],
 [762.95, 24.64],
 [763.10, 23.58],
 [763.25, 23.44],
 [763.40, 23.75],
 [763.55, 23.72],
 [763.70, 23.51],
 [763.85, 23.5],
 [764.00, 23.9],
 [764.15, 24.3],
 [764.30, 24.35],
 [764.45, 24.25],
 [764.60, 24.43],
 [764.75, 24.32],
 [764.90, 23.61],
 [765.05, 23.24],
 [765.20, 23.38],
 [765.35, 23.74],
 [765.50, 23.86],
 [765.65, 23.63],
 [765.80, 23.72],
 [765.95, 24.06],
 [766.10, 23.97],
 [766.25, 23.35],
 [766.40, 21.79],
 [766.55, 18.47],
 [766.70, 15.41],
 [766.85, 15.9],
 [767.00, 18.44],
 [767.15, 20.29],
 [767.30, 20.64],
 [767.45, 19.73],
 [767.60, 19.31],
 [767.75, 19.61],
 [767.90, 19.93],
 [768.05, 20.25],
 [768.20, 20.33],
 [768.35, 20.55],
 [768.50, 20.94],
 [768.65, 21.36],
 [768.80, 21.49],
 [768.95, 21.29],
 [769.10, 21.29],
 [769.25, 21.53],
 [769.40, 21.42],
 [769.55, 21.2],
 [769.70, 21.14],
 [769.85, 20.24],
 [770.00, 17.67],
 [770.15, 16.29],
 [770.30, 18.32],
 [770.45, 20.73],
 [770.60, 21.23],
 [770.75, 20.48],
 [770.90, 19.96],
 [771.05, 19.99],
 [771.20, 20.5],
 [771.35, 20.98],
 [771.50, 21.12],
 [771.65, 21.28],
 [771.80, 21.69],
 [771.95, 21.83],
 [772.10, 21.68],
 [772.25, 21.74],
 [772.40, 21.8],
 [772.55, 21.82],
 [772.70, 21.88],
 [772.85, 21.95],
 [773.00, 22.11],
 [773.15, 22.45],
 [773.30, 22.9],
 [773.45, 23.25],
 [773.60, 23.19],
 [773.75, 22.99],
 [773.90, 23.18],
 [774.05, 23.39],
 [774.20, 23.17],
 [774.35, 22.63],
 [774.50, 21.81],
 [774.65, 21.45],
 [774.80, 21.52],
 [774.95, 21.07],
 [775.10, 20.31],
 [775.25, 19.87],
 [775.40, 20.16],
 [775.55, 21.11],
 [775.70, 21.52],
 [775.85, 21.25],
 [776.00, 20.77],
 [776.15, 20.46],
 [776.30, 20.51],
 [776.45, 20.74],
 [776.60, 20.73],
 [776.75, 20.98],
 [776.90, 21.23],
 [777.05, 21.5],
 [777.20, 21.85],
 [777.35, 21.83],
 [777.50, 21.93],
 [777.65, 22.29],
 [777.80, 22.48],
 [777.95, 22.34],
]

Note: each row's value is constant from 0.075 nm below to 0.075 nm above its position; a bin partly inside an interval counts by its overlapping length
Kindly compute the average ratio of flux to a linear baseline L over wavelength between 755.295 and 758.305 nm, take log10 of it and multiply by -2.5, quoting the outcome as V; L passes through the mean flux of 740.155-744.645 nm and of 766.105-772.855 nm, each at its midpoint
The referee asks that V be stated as -0.25 mag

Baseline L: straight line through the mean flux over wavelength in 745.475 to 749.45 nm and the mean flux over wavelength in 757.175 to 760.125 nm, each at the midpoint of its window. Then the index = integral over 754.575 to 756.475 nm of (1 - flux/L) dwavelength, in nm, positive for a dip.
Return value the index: -0.101 nm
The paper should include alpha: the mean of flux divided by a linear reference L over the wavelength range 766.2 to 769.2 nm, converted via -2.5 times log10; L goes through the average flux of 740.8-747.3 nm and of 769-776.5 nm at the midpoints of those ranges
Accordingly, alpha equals 0.11 mag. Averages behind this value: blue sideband 25.9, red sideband 21.2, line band 20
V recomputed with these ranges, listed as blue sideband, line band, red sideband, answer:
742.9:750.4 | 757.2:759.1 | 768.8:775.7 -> -0.18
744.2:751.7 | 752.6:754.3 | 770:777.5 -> -0.10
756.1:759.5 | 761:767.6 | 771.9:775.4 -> 0.09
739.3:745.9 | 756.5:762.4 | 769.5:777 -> -0.16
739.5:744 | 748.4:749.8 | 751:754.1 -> 0.01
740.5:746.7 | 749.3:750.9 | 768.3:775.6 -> -0.09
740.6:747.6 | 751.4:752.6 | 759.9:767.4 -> -0.12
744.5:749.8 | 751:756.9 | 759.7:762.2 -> -0.08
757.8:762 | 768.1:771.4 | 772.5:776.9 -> 0.14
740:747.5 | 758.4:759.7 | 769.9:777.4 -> -0.12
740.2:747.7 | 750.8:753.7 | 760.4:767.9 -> -0.11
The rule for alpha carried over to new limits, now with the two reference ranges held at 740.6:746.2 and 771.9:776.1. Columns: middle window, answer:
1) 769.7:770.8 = 0.155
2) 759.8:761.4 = -0.094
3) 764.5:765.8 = -0.036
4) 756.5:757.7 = -0.184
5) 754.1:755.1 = -0.176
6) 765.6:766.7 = 0.033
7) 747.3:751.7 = -0.079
